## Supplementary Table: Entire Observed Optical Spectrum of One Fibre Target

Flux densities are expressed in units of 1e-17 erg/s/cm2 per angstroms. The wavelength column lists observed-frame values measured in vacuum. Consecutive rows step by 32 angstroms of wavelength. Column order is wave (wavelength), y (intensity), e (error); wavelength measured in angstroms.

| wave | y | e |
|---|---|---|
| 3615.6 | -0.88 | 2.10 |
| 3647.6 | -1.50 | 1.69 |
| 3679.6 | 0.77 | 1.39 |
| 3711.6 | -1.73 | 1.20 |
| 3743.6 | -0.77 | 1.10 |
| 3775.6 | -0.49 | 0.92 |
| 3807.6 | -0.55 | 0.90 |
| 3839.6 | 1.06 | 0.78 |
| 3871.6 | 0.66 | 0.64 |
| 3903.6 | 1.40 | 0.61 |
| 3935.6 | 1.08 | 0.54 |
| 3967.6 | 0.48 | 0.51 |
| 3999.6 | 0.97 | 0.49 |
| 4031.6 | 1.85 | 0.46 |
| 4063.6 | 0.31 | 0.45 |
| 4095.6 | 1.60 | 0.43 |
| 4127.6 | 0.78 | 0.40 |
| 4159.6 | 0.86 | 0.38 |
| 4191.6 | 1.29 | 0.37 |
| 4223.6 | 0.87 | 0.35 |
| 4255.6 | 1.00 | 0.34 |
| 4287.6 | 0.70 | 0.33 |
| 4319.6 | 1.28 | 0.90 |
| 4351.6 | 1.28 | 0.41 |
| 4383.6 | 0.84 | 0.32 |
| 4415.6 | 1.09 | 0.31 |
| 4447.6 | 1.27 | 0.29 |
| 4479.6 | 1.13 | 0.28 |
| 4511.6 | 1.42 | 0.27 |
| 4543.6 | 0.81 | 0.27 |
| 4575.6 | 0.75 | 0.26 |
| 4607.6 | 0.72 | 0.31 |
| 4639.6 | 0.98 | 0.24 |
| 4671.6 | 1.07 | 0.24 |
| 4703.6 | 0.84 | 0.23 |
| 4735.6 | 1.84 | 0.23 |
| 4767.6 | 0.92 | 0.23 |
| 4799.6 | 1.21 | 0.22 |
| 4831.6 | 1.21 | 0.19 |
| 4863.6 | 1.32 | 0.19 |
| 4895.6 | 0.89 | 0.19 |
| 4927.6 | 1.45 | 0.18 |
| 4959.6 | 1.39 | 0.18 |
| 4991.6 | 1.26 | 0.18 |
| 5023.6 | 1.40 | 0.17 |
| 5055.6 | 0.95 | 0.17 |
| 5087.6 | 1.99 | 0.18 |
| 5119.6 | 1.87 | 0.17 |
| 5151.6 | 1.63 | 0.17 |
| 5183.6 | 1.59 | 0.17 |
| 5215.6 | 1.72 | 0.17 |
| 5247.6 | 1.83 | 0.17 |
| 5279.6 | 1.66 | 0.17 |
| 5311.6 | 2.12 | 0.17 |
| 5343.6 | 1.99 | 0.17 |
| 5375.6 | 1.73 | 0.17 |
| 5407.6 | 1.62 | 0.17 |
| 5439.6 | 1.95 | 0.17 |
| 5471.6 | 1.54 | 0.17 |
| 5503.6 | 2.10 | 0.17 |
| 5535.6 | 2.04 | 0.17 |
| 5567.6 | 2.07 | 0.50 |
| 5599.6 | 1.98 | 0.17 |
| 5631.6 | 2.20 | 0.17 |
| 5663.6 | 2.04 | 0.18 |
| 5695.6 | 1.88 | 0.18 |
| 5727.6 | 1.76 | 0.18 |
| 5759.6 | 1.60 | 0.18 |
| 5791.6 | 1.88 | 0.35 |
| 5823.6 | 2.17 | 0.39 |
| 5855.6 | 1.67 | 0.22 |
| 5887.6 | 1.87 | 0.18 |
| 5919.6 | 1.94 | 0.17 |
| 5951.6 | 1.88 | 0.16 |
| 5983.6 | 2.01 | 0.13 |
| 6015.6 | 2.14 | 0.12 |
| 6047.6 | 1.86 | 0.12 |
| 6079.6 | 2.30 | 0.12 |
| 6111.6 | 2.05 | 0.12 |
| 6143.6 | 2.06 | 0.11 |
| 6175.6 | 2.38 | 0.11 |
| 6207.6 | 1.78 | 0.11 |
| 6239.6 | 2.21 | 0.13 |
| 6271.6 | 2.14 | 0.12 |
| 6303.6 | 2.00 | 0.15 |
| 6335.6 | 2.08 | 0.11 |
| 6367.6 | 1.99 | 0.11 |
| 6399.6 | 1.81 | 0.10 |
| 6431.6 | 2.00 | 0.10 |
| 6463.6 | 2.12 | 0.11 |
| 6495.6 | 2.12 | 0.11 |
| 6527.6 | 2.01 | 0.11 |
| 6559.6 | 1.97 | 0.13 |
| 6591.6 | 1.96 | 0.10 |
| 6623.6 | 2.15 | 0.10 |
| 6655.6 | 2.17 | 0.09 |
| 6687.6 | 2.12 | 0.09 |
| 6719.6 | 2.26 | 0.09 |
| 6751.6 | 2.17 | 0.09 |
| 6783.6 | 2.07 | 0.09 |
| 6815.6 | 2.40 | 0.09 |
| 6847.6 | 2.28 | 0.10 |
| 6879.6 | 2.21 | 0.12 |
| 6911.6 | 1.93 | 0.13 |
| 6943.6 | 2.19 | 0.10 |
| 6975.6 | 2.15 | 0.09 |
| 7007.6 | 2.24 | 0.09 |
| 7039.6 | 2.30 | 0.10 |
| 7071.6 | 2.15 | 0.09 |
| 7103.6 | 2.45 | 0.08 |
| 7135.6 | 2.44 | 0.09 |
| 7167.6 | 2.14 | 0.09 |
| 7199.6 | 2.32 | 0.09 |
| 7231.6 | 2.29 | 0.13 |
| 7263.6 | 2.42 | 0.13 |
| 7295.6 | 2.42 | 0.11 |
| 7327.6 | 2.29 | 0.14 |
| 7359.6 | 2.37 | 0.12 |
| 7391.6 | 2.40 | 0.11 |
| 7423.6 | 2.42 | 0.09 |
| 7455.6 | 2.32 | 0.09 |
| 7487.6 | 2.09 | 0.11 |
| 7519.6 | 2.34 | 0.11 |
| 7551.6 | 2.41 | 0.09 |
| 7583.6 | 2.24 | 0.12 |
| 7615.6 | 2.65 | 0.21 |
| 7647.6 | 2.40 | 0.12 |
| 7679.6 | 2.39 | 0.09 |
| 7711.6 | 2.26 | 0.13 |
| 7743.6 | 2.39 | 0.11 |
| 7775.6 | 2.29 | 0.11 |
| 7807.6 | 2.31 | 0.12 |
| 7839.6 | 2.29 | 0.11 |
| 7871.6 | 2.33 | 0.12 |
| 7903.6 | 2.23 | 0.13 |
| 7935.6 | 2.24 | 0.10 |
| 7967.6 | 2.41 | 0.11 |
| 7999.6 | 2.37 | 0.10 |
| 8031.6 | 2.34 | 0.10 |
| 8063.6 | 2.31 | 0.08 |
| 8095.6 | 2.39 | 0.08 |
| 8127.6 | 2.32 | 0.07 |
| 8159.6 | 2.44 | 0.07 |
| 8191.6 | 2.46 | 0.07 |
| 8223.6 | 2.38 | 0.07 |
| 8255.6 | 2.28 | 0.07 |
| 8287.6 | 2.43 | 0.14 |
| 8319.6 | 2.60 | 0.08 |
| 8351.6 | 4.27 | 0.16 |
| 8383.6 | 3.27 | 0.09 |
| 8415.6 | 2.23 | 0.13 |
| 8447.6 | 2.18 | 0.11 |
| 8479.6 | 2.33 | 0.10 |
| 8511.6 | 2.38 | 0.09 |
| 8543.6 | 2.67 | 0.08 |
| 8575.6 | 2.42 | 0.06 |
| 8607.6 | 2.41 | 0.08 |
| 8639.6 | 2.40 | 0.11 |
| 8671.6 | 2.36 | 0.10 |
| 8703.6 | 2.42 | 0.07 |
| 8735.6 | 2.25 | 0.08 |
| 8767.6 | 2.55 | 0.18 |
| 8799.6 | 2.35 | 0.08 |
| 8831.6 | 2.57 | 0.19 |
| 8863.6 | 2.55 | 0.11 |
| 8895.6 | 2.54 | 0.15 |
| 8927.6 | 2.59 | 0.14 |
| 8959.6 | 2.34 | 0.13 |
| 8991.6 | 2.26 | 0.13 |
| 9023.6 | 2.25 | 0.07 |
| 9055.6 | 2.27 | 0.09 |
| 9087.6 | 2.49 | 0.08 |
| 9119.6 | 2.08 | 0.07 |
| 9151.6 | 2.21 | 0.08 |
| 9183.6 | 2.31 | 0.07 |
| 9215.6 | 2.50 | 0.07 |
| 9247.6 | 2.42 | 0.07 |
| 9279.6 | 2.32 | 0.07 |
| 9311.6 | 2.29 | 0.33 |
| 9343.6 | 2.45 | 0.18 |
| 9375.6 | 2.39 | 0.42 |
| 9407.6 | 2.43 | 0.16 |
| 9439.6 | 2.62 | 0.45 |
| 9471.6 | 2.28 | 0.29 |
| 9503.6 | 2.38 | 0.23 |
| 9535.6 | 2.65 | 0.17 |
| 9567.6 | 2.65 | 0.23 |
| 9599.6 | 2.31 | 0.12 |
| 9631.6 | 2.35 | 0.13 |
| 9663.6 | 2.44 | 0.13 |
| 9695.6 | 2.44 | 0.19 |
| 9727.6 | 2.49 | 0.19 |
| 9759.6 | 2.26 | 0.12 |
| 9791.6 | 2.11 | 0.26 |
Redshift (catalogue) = 0.27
